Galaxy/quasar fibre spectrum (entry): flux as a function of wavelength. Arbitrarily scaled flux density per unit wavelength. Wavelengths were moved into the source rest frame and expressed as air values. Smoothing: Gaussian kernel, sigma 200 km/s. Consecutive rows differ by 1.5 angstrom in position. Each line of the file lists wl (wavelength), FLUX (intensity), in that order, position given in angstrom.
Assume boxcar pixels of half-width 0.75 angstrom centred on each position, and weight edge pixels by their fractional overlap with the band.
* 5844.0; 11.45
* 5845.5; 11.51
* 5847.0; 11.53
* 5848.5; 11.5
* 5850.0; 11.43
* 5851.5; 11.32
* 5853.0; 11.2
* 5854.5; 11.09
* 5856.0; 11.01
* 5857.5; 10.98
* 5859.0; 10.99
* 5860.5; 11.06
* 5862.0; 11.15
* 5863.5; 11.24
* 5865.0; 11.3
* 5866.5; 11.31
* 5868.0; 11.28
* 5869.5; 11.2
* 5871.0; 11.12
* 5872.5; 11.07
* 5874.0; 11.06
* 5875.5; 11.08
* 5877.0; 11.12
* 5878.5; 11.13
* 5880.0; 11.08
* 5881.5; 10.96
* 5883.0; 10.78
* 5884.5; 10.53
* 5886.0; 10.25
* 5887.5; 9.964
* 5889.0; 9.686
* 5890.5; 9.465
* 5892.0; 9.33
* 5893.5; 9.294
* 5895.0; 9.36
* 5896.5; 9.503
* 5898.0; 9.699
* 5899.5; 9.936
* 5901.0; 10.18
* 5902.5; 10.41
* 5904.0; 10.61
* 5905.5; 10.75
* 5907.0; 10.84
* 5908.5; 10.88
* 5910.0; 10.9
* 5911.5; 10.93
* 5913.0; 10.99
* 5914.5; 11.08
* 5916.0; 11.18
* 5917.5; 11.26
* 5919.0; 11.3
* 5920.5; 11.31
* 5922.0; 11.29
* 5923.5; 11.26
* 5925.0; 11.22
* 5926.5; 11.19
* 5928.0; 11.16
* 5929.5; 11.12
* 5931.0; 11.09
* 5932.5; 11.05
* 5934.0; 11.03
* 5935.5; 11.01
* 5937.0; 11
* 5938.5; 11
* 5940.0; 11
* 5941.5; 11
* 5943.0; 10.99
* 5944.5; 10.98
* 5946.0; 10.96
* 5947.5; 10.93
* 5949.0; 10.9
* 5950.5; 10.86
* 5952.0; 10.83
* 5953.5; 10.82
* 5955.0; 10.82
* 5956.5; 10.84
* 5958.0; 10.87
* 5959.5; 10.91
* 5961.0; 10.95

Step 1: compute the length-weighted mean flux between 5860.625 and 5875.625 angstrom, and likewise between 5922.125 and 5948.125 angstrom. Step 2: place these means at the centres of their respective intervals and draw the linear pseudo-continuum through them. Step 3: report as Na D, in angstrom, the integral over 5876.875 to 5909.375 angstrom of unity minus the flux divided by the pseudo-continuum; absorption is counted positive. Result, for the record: 2.6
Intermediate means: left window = 11.2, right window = 11.1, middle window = 10.2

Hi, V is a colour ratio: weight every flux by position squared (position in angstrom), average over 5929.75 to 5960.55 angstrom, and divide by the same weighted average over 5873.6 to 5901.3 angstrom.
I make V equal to 1.09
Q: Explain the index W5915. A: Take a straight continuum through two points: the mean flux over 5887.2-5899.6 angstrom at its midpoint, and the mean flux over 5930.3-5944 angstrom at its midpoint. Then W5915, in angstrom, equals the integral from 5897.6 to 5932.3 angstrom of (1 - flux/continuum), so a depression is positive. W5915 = -2.15 angstrom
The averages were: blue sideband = 9.55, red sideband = 11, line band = 10.9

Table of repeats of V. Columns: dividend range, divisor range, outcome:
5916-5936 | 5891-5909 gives 1.12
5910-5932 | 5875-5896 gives 1.10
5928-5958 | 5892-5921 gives 1.06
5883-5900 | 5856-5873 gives 0.88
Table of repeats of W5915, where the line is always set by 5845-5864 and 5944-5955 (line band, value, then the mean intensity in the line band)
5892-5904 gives 1.39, 9.79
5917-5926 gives -0.23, 11.3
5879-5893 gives 1.12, 10.2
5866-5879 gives 0.02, 11.1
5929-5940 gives -0.10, 11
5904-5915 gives 0.15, 10.9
